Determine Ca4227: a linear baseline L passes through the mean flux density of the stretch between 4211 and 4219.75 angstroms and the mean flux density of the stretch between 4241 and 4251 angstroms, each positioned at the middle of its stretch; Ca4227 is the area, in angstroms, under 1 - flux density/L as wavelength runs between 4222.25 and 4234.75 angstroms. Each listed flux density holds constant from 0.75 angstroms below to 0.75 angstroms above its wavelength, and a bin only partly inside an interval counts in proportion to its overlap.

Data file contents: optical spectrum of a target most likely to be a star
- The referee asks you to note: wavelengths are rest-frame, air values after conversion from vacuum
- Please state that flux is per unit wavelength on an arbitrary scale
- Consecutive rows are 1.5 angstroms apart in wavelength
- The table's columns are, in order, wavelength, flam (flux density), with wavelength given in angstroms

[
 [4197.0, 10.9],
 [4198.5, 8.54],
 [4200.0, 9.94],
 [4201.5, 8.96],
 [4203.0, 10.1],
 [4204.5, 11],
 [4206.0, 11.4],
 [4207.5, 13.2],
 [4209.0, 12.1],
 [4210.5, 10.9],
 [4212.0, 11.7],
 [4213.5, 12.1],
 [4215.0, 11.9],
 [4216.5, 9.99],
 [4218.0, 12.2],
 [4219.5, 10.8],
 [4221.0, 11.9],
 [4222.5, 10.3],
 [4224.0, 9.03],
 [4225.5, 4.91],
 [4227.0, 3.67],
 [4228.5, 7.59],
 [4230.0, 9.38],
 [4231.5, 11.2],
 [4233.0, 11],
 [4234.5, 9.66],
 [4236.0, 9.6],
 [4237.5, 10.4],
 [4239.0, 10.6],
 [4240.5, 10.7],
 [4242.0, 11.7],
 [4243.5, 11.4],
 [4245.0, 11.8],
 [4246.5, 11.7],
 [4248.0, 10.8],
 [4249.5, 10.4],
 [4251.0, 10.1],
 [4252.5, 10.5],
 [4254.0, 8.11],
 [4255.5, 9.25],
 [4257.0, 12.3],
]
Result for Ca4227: 3.24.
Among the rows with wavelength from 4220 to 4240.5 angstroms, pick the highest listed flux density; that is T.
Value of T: 11.9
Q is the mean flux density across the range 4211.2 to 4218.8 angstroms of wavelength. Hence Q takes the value 11.6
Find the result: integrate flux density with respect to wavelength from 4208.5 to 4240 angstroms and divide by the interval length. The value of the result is 10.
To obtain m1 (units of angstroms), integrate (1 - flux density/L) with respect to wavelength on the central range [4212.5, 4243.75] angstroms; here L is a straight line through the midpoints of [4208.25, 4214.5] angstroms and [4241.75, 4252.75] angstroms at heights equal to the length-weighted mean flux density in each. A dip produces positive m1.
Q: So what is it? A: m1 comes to 3.85 angstroms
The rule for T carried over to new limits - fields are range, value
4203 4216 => 13.2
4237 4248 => 11.8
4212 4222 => 12.2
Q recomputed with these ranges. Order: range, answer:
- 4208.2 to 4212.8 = 11.6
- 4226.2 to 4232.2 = 7.91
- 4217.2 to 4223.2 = 11.3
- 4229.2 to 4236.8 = 10.2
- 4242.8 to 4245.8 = 11.6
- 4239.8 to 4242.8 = 11.2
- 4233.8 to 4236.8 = 9.64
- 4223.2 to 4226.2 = 7.06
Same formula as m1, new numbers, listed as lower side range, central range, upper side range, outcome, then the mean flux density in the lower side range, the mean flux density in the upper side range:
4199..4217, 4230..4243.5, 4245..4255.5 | 0.0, 11.1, 10.3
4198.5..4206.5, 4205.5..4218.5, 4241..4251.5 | -1.8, 10.1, 11.1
